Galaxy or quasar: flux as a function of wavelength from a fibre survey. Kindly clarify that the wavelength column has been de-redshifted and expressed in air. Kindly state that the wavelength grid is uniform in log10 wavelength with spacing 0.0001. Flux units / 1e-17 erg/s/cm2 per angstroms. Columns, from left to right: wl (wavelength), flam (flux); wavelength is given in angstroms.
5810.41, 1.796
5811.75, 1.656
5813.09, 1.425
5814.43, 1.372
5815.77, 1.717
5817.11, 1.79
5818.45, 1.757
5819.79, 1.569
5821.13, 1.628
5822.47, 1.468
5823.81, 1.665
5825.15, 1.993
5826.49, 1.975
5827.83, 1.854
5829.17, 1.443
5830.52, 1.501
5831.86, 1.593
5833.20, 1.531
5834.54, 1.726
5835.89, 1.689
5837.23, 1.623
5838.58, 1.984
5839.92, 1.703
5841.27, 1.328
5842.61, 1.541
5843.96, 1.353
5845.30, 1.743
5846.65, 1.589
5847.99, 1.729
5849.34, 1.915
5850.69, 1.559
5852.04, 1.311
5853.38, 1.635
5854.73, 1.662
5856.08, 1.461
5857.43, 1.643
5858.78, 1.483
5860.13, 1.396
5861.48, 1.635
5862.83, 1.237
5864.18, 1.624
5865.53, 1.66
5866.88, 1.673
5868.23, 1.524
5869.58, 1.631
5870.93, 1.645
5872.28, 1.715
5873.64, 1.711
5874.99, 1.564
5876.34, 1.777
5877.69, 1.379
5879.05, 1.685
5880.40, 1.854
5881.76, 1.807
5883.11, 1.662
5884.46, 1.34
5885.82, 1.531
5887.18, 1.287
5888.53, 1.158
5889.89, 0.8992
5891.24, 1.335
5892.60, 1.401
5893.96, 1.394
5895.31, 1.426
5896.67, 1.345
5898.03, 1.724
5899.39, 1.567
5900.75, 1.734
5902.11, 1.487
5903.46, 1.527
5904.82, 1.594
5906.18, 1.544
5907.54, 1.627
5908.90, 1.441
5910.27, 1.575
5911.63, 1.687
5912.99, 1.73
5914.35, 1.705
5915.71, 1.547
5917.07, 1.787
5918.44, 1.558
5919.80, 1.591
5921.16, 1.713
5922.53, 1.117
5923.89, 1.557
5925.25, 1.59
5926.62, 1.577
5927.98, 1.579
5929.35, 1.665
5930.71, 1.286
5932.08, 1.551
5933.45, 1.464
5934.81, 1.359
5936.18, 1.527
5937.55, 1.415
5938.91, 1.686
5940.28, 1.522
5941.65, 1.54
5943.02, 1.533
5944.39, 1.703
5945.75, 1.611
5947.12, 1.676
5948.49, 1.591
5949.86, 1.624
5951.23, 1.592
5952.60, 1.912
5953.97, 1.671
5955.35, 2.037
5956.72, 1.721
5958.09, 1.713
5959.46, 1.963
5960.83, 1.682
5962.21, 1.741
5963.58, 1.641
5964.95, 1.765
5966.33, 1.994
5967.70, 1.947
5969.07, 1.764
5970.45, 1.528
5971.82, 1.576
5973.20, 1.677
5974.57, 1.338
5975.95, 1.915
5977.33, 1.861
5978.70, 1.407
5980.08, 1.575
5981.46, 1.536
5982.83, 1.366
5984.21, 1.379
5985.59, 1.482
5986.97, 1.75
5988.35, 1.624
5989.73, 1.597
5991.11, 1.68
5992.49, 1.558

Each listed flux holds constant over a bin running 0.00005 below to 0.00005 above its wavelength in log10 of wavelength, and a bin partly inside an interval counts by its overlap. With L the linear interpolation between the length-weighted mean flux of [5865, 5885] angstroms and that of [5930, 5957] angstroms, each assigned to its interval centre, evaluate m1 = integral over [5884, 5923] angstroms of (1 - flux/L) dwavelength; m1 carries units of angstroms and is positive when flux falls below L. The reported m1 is 3.0 angstroms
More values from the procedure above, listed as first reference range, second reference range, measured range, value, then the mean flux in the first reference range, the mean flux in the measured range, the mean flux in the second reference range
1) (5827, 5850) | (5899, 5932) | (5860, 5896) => 2.0 angstroms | 1.64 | 1.52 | 1.57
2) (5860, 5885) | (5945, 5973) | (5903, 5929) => 1.4 angstroms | 1.61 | 1.58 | 1.74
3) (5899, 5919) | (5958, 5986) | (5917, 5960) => 0.8 angstroms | 1.61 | 1.6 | 1.66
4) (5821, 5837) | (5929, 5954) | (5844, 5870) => 1.1 angstroms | 1.67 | 1.58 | 1.57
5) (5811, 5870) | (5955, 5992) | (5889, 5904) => 1.9 angstroms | 1.61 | 1.44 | 1.67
